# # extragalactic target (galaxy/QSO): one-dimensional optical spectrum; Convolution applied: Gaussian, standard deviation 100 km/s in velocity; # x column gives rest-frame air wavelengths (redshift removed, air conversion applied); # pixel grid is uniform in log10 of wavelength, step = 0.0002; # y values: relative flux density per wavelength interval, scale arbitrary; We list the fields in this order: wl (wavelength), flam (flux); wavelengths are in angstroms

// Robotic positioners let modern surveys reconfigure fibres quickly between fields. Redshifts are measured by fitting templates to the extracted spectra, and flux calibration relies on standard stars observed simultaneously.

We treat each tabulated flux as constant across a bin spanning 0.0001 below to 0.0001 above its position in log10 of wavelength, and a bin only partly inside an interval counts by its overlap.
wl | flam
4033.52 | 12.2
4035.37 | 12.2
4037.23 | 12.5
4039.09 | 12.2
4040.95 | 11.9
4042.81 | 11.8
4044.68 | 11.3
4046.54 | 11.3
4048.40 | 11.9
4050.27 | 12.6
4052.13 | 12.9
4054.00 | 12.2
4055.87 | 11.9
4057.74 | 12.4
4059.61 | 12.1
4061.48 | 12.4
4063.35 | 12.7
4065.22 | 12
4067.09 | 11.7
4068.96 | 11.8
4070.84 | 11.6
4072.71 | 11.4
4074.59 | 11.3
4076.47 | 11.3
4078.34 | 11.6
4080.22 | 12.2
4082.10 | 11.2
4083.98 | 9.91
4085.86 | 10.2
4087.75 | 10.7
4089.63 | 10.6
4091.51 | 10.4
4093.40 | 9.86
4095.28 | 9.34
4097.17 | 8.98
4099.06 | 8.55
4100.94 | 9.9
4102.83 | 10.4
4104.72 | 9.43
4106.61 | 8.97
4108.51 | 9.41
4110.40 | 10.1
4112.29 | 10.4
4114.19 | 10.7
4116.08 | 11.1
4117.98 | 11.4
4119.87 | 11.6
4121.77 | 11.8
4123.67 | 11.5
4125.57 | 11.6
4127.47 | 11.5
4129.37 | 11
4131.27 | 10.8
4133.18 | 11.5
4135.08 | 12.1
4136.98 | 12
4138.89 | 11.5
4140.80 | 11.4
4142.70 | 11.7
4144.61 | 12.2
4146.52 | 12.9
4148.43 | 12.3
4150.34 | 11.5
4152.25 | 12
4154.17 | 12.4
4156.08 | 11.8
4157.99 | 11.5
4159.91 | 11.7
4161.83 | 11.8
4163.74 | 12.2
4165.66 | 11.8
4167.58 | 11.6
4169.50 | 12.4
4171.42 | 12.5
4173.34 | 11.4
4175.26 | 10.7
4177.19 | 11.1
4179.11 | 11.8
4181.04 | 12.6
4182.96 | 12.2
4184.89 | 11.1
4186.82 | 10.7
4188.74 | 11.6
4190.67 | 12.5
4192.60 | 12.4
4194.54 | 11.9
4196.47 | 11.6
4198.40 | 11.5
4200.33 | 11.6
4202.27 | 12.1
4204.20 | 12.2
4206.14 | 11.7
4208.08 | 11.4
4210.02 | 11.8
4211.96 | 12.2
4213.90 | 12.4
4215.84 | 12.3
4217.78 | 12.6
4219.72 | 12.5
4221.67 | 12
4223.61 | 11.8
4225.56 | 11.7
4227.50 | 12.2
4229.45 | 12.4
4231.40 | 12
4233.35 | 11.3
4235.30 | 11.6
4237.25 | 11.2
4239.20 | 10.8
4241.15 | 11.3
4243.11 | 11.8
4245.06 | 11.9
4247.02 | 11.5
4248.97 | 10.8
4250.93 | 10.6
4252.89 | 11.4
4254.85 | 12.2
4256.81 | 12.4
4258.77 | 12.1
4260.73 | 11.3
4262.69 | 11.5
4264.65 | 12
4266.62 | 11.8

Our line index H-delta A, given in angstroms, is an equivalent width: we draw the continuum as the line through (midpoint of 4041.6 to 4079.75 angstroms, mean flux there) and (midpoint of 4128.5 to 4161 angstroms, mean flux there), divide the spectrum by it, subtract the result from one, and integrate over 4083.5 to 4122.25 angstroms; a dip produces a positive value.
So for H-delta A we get 5.5 angstroms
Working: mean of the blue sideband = 11.9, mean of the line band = 10.2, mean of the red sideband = 11.8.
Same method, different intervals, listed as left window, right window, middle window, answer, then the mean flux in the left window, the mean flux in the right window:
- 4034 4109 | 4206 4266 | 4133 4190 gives -1.5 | 11.2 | 11.8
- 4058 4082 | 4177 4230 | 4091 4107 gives 3.1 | 11.8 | 11.9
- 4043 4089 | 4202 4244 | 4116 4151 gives 0.3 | 11.7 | 11.9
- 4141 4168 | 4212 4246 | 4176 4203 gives 0.4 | 11.9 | 11.9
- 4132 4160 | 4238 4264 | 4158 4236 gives -1.1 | 11.9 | 11.5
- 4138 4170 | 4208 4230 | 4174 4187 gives 0.5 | 11.9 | 12.1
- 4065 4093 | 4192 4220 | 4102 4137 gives 1.6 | 11.1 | 12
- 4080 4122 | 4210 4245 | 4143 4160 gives -1.8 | 10.3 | 11.9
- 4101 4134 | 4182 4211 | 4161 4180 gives -0.5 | 10.7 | 11.8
